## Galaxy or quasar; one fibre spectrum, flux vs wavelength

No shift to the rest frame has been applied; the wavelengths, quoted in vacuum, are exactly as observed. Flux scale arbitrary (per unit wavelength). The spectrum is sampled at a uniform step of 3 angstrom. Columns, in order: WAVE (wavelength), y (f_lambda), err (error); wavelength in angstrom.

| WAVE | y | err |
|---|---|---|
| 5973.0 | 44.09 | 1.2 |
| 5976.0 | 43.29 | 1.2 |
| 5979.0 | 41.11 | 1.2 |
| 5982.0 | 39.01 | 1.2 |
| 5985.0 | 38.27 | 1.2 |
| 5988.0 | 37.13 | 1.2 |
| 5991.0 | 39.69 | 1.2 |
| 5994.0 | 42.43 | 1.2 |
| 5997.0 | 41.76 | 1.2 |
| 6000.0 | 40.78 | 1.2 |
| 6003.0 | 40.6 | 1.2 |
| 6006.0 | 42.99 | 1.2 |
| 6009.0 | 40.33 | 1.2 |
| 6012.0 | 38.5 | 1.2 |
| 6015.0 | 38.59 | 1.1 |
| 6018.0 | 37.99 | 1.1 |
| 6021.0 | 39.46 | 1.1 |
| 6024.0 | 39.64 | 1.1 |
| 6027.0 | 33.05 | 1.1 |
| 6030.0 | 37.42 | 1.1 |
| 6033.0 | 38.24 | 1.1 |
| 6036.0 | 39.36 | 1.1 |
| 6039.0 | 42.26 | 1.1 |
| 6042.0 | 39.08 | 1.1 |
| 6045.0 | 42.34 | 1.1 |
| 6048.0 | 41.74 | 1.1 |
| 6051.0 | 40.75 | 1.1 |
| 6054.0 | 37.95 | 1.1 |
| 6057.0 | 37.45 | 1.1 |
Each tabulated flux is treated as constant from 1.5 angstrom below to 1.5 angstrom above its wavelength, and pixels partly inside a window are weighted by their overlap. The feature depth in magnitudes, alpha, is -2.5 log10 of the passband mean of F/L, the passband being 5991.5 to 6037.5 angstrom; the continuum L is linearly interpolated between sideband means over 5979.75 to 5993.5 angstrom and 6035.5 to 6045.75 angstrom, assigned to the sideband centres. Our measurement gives 0.01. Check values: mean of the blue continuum 39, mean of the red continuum 40.8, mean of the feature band 39.4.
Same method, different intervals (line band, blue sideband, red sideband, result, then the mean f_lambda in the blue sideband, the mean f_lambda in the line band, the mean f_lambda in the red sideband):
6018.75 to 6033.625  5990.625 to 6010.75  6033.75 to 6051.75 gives 0.10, 41.3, 37.5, 40.8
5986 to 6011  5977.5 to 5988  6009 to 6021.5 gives -0.05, 39.1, 40.6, 38.8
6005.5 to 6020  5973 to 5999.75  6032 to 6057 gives 0.02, 40.6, 39.4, 40.1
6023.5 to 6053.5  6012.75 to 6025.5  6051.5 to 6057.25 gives -0.02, 38.9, 39.3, 38.3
